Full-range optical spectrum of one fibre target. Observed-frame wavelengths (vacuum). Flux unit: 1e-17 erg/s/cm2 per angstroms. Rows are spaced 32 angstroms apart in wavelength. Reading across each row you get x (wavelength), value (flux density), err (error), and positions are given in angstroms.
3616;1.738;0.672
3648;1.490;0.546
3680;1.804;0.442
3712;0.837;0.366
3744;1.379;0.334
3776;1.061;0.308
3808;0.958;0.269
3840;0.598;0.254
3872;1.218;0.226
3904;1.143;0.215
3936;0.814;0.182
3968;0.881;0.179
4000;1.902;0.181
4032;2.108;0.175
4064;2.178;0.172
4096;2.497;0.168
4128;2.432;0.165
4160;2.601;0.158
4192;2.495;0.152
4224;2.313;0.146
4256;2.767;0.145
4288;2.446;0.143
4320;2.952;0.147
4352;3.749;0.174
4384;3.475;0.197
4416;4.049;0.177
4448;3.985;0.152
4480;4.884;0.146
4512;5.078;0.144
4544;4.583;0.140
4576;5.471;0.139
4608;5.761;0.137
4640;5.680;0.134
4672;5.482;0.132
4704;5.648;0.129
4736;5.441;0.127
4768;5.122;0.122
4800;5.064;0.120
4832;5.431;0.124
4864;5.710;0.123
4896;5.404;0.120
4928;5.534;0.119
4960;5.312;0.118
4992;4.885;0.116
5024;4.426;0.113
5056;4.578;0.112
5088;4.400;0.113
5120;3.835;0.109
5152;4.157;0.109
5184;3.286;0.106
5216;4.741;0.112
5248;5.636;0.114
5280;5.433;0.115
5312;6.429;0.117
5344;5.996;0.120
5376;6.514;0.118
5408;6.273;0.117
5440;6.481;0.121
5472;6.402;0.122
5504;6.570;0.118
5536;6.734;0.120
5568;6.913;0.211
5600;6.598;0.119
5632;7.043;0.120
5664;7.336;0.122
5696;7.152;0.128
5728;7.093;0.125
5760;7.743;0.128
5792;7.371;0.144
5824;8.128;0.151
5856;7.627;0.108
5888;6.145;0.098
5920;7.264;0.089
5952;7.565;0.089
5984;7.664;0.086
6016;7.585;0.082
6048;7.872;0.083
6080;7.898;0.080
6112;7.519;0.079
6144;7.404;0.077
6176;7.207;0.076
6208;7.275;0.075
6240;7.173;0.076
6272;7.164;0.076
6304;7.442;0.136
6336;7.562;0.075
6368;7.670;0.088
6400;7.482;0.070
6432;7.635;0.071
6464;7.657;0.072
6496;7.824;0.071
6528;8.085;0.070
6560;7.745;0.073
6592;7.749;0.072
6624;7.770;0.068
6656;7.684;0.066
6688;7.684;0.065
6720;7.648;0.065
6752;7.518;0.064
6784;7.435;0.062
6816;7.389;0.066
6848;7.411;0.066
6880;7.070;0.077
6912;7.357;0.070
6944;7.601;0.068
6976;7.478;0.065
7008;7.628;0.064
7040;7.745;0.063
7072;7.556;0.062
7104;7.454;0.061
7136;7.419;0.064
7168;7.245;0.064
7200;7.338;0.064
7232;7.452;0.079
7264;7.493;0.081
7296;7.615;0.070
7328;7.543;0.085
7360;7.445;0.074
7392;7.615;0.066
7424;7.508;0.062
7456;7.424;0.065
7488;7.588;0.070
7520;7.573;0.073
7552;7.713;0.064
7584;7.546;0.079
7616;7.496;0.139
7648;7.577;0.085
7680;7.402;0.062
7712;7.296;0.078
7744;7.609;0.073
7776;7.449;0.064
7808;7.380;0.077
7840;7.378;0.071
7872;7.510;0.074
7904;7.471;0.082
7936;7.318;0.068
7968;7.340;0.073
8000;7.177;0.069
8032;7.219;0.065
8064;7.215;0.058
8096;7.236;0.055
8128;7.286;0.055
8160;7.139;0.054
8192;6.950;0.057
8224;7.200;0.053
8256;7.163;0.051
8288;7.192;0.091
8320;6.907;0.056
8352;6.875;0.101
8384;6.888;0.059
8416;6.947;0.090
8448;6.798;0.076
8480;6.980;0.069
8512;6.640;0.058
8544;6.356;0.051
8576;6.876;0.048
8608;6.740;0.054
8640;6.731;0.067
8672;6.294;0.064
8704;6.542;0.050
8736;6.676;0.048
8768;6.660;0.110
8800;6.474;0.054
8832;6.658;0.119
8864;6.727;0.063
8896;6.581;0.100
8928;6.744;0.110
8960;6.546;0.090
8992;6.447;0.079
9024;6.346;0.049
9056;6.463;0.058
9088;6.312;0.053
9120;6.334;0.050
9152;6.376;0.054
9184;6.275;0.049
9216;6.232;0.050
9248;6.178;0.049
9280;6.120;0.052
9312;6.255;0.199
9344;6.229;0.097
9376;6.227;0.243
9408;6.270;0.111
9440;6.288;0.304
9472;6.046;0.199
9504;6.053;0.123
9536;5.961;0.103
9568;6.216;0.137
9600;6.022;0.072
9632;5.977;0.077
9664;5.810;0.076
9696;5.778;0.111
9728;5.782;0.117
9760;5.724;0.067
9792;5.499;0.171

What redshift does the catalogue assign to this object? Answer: 0.001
